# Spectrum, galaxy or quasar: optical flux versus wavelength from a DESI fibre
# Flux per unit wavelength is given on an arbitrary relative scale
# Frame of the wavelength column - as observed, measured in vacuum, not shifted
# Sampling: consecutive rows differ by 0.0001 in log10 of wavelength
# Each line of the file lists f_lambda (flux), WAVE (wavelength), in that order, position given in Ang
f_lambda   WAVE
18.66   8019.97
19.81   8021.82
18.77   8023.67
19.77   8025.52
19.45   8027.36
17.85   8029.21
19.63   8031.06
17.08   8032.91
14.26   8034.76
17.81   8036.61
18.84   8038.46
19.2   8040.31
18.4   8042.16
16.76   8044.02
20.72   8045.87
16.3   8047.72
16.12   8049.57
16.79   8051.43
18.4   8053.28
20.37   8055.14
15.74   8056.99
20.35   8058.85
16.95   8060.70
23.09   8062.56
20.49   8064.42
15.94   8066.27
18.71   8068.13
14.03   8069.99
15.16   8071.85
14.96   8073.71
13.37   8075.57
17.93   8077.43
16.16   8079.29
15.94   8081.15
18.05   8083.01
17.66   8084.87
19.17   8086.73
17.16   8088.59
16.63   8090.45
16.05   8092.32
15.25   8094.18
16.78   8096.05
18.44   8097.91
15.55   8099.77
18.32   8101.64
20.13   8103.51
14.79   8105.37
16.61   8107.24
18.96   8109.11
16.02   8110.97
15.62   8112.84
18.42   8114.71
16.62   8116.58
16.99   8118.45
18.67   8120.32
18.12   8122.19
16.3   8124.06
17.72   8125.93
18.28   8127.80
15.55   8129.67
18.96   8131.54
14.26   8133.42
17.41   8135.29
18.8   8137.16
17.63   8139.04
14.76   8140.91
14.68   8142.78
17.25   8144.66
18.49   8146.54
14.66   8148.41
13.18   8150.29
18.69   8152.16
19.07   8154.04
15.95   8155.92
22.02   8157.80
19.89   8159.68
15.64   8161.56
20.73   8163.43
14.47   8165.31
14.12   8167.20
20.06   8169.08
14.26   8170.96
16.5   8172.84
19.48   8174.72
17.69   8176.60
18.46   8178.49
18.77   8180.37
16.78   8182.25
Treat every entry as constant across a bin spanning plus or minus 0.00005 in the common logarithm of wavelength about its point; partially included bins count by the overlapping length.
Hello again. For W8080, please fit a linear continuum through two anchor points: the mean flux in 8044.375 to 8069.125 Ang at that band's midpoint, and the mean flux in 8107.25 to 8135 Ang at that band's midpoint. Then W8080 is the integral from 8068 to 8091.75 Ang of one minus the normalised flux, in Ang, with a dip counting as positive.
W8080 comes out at 1.99 Ang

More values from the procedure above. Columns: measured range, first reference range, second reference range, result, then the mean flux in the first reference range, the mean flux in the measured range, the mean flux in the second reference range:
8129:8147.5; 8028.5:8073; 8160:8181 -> 0.7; 17.9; 16.8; 17.3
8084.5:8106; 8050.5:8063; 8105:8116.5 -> 0.2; 18.6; 17.2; 16.8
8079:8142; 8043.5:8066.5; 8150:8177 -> 3.0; 18.4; 17.1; 17.6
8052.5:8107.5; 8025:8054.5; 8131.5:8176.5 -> 1.2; 18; 17.3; 17.1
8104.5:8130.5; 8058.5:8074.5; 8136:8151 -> -0.5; 17.7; 17.1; 16.2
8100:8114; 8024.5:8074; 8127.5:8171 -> 0.2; 17.9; 17.1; 17.1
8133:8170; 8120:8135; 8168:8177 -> 0.5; 17.2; 17.1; 17.6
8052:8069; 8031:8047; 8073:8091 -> -1.5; 18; 18.9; 16.7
